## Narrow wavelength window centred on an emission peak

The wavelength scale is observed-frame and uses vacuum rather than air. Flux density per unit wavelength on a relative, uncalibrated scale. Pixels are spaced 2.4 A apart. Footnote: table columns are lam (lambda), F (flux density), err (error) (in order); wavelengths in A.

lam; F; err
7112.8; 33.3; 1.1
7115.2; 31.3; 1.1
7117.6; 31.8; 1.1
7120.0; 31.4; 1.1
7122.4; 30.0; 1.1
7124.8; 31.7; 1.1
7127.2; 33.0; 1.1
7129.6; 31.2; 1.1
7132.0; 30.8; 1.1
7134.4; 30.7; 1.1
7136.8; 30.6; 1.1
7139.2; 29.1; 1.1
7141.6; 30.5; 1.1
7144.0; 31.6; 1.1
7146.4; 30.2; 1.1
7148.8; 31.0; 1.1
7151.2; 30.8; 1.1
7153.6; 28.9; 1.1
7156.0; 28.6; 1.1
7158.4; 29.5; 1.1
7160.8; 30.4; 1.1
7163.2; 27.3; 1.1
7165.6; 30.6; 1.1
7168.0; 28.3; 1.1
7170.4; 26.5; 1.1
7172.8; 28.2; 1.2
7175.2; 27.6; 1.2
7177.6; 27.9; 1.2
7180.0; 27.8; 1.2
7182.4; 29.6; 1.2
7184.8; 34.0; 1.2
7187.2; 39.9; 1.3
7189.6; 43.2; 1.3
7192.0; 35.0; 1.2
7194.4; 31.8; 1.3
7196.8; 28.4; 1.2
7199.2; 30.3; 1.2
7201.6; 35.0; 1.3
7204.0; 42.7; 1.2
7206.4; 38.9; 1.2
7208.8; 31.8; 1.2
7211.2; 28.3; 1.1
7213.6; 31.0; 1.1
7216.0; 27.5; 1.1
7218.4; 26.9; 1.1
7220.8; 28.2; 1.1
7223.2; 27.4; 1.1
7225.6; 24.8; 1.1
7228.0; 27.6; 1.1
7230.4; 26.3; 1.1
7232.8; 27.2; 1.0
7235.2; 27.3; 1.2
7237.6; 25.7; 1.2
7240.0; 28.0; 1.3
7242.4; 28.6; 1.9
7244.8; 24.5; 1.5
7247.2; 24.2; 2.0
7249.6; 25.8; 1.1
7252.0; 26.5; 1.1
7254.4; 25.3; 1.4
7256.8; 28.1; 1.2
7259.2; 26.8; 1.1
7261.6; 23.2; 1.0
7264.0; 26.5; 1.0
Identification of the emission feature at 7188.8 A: [S II] 6716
